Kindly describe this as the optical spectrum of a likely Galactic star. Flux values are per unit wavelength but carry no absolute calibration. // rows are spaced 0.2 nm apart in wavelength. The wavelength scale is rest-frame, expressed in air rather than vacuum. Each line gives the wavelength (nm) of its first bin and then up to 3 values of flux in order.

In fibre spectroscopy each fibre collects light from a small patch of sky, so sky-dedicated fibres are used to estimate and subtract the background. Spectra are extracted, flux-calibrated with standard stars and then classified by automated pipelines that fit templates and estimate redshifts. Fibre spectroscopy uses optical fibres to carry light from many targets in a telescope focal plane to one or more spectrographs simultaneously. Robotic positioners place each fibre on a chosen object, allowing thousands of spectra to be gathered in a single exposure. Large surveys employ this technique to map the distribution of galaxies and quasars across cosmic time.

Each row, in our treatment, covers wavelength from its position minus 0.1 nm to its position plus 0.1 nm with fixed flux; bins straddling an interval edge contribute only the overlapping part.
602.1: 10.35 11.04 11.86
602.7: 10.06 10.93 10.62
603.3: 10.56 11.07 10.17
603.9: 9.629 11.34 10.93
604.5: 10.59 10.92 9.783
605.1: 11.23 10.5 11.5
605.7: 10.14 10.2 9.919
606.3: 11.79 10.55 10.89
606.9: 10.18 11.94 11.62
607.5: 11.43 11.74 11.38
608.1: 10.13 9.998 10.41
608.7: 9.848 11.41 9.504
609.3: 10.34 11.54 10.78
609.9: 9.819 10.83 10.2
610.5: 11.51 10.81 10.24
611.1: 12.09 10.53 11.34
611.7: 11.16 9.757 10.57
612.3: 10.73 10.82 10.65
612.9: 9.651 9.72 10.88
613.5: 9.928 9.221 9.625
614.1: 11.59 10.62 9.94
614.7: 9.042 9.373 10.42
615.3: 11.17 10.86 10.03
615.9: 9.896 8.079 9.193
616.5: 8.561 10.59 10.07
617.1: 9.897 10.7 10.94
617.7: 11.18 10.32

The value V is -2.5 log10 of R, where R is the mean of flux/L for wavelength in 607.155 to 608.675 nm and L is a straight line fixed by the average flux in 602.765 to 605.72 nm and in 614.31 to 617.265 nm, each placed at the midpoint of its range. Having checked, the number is -0.05 mag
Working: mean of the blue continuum 10.7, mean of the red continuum 9.84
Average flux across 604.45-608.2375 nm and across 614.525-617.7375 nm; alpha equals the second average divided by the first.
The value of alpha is 0.92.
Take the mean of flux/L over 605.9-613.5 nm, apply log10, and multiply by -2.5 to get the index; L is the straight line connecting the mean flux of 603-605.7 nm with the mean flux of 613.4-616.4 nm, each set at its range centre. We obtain -0.04 mag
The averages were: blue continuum 10.7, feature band 10.7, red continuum 9.93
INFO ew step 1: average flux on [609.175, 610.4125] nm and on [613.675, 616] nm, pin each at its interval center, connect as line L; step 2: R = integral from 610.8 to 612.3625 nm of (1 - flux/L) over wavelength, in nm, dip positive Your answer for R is -0.06 nm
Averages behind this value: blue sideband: 10.6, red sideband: 10.2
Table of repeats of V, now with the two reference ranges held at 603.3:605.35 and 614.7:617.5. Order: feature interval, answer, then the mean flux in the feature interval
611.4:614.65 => -0.028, 10.4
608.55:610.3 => -0.018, 10.5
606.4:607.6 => -0.065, 11.1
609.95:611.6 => -0.070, 10.9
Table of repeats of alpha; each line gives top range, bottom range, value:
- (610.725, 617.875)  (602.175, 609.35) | 0.96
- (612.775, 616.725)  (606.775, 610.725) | 0.92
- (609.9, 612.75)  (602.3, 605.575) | 1.00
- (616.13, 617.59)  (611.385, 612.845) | 0.93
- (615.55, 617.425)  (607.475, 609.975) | 0.91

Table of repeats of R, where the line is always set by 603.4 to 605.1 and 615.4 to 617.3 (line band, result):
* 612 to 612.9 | -0.05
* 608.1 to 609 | -0.01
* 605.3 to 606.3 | -0.01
